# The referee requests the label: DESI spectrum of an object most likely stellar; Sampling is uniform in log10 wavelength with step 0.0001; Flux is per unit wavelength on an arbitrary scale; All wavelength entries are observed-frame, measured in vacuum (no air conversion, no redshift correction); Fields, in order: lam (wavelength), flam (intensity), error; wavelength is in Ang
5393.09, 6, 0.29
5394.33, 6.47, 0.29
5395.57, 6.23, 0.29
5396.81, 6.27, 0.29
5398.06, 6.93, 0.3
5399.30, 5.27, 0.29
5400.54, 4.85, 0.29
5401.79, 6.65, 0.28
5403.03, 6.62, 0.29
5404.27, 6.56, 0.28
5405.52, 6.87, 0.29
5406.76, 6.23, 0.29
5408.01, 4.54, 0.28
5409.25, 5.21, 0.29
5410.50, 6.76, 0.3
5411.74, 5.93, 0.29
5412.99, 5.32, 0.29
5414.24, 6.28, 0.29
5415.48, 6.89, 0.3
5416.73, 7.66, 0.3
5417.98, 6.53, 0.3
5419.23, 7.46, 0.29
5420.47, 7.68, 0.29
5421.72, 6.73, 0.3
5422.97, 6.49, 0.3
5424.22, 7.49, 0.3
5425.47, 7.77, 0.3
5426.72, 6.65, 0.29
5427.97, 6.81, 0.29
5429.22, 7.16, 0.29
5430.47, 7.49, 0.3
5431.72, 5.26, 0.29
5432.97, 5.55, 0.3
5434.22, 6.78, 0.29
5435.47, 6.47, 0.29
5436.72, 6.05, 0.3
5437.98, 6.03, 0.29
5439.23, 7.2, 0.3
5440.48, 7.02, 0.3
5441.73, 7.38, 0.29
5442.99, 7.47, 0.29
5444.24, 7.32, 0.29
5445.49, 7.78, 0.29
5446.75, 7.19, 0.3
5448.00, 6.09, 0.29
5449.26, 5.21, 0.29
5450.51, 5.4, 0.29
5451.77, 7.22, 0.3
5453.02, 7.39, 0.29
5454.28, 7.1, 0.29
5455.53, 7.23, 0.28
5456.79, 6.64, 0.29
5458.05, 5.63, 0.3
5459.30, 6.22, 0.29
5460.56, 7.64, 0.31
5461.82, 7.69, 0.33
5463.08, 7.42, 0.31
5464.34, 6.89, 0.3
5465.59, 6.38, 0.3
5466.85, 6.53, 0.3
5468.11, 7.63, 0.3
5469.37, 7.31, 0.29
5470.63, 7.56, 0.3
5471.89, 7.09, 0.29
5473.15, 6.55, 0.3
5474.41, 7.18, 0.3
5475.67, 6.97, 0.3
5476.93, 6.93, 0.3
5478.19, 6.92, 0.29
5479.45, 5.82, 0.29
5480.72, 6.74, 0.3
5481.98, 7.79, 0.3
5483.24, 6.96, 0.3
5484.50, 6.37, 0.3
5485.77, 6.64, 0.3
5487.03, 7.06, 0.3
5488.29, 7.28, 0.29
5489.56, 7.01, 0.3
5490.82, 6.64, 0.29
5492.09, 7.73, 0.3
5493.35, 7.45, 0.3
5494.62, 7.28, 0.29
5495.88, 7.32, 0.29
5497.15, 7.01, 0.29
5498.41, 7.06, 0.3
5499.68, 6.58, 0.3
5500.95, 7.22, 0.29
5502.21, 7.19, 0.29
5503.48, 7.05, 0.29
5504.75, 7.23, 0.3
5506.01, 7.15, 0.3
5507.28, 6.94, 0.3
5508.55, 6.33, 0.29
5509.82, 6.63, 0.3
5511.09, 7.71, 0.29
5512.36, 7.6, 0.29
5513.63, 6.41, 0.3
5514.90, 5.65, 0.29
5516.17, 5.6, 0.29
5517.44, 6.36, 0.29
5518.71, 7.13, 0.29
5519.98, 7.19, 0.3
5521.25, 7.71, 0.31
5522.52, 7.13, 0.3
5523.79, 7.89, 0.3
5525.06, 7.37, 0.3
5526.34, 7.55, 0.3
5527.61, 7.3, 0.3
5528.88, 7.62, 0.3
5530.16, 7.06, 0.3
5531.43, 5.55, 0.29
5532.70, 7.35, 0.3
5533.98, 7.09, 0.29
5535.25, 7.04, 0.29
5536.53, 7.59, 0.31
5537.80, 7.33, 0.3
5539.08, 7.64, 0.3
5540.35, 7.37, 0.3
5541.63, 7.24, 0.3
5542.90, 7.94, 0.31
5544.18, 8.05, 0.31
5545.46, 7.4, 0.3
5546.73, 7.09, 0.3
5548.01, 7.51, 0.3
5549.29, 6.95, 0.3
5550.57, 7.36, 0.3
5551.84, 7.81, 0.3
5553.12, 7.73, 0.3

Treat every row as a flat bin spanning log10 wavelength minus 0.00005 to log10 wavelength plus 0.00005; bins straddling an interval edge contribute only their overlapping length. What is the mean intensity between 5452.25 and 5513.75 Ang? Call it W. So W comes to 7.01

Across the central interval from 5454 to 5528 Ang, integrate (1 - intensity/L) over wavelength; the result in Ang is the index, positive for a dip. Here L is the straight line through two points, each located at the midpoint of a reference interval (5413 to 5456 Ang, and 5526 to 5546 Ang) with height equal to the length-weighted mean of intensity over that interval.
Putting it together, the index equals 1.0 Ang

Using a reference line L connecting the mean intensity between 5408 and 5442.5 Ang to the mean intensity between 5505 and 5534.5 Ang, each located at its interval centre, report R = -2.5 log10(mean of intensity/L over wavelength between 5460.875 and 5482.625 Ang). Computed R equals -0.036 mag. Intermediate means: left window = 6.63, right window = 6.97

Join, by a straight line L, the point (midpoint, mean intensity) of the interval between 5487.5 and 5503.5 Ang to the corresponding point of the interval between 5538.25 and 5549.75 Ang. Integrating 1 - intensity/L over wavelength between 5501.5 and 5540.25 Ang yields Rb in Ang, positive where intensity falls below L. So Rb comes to 1.4 Ang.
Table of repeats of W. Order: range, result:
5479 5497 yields 7.02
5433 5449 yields 6.81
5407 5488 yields 6.76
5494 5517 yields 6.88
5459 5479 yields 7.06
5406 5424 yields 6.44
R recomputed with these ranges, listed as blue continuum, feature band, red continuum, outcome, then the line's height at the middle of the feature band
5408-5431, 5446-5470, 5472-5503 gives 0.02 mag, 6.88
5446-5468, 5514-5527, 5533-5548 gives 0.05 mag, 7.27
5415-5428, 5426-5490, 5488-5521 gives 0.03 mag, 7.05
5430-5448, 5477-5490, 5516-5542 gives 0.02 mag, 6.96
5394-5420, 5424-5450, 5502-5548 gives -0.04 mag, 6.49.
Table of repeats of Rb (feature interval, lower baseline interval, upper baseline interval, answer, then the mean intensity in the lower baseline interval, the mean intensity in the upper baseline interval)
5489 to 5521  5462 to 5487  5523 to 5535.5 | 0.6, 6.95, 7.19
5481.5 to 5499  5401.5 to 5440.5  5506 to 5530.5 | -0.6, 6.56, 7.01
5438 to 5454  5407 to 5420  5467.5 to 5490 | -0.6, 6.28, 6.99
